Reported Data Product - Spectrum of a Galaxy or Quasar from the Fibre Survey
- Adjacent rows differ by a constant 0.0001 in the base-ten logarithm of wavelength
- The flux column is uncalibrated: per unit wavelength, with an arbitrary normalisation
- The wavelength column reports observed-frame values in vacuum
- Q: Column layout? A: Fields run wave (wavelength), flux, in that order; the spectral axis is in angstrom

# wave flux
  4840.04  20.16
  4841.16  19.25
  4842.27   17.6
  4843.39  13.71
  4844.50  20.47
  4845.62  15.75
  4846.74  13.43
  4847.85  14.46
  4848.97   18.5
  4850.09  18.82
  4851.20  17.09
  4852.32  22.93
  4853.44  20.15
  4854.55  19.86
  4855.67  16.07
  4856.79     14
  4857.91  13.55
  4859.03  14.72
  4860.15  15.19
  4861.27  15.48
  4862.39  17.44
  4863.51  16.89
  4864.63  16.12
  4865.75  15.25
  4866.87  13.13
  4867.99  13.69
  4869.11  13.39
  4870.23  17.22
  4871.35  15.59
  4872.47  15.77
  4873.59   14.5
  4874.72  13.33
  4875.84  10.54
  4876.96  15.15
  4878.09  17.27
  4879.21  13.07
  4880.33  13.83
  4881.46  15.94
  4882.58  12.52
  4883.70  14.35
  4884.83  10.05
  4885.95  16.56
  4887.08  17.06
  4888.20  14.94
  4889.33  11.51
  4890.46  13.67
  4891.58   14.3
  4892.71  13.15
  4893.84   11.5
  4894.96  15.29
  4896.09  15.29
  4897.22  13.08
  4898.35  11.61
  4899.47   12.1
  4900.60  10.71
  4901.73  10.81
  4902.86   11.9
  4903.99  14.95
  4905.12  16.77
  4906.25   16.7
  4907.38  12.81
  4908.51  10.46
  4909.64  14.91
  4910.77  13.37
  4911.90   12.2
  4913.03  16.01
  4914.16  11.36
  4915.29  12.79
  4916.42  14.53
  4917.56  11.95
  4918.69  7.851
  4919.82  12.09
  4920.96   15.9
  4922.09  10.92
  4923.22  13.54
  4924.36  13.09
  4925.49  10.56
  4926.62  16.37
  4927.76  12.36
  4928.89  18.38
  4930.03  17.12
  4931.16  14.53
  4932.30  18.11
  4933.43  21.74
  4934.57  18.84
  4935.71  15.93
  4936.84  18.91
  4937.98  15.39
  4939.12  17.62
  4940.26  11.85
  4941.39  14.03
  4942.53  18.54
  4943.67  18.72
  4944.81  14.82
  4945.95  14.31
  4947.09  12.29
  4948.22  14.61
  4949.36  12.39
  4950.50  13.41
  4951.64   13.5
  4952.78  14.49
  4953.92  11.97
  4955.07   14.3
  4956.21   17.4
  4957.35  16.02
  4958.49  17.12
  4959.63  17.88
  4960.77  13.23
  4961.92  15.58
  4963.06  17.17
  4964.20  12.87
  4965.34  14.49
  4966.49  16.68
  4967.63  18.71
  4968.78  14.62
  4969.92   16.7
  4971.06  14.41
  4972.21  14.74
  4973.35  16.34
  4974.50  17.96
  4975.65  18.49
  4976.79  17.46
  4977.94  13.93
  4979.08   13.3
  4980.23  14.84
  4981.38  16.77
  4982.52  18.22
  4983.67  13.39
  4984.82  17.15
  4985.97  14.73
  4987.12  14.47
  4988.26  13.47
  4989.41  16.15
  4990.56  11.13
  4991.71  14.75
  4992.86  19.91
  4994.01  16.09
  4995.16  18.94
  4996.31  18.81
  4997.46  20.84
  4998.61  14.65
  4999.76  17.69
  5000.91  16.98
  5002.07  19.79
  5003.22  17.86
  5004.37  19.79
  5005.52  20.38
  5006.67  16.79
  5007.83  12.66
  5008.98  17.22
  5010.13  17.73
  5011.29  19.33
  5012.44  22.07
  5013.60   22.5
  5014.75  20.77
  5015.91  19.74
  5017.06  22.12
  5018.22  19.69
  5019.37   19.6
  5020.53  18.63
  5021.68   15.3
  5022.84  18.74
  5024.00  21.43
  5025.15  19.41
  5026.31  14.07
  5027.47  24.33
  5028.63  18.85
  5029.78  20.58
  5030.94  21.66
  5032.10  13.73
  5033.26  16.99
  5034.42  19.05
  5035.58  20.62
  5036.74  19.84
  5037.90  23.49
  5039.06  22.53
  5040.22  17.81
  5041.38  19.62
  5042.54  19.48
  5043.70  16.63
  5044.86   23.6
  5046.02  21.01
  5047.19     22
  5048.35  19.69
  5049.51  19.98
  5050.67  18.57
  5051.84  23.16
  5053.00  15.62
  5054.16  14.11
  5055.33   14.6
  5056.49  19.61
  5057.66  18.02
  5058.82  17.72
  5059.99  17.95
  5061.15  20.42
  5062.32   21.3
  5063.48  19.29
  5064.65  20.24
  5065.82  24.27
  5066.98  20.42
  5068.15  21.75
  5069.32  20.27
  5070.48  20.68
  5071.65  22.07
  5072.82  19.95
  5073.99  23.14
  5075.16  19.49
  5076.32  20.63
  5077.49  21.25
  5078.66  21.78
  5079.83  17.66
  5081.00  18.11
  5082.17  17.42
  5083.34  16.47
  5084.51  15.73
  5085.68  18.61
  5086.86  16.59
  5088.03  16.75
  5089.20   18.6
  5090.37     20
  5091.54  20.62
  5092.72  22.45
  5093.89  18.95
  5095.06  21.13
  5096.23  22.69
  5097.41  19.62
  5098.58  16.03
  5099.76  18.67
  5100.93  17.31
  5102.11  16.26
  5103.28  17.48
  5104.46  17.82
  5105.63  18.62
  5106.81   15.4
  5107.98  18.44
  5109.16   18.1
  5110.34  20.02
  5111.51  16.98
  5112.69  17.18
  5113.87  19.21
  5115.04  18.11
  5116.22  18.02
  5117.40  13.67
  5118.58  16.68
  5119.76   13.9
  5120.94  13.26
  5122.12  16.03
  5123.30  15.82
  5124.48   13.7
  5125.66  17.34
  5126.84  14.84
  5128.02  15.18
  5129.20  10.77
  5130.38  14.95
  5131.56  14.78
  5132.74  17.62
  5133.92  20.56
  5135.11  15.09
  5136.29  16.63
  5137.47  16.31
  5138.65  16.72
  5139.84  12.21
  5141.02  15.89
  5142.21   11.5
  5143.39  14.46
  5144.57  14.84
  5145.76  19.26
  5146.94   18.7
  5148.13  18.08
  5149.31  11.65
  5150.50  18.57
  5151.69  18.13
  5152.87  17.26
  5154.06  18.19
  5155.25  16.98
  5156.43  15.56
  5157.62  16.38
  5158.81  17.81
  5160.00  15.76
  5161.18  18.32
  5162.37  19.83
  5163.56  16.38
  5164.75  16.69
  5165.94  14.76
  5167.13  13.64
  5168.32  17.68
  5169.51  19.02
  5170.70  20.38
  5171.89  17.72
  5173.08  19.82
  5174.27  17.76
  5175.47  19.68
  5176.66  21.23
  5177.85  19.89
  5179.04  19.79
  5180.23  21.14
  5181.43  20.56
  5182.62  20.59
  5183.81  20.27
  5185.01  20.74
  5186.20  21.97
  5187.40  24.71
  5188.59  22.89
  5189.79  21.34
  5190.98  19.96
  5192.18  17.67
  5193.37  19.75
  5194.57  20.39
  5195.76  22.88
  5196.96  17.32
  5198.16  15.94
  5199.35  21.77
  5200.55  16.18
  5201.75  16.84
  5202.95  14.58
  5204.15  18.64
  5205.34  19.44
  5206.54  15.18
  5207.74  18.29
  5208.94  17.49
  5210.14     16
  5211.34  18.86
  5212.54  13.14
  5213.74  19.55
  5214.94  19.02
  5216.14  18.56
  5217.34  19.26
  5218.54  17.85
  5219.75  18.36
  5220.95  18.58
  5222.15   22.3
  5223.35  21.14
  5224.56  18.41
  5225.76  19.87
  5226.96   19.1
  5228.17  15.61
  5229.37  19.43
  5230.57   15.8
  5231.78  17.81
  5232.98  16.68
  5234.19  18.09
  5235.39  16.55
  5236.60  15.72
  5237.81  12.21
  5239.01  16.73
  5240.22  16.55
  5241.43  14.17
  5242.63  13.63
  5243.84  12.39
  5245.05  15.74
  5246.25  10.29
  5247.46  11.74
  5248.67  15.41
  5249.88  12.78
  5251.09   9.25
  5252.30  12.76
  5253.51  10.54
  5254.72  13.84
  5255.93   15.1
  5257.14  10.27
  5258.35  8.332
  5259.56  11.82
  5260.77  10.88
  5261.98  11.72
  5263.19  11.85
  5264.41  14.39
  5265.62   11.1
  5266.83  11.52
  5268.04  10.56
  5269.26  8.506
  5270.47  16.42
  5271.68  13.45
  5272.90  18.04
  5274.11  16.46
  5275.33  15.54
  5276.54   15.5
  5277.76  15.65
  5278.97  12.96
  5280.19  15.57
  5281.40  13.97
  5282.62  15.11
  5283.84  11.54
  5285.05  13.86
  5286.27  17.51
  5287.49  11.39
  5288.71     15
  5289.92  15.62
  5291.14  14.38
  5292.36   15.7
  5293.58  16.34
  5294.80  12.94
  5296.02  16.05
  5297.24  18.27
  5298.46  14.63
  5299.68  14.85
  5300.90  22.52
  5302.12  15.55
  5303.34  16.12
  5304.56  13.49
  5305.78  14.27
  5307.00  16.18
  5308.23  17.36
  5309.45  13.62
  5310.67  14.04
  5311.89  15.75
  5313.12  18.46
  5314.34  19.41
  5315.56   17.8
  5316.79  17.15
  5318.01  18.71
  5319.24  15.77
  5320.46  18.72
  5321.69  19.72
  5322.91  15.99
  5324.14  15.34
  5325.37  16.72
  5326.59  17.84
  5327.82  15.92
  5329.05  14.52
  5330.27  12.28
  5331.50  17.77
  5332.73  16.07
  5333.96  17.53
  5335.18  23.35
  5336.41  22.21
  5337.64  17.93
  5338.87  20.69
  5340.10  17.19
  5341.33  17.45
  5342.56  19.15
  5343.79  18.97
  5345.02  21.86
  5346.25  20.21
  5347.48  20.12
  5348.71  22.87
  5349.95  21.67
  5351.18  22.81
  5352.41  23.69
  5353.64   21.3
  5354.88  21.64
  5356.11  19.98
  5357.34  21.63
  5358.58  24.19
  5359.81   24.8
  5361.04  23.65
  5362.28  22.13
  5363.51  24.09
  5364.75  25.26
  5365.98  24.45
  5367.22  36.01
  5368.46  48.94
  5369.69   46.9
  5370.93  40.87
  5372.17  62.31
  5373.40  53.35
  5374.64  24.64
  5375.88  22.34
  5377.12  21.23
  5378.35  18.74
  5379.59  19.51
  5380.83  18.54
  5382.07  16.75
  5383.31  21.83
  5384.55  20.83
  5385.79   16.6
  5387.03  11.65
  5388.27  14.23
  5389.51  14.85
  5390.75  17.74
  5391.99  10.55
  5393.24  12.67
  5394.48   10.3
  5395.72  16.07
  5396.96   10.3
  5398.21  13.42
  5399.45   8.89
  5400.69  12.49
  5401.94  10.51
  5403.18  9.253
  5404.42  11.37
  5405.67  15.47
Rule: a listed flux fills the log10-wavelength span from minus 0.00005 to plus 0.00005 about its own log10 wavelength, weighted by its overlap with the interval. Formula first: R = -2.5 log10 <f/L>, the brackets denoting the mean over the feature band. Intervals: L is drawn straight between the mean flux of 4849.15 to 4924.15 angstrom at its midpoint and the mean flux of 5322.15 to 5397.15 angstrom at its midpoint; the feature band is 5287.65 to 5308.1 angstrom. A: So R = 0.31 mag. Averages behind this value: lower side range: 14.3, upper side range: 21.9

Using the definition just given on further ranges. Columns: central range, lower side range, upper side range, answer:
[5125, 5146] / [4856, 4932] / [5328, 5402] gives 0.16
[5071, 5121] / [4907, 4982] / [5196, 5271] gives -0.21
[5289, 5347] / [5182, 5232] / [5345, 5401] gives 0.25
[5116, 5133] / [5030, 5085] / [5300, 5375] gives 0.32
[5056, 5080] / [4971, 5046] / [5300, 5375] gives -0.09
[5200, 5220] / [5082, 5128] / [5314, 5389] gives 0.13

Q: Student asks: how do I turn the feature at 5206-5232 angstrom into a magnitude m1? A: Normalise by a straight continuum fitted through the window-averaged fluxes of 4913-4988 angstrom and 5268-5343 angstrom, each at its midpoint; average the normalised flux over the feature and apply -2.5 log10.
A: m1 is -0.15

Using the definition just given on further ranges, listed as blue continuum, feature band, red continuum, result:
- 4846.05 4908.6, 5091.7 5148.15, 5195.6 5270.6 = -0.106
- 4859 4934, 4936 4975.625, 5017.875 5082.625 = 0.054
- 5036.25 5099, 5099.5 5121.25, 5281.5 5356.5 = 0.126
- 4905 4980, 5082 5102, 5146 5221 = -0.093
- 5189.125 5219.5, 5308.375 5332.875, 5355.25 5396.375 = 0.327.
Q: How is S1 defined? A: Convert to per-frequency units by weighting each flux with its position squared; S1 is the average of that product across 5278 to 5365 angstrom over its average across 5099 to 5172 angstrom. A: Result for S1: 1.16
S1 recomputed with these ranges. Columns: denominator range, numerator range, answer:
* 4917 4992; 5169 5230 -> 1.39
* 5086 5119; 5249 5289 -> 0.77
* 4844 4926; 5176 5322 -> 1.31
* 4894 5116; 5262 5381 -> 1.28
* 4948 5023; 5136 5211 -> 1.17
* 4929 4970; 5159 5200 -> 1.35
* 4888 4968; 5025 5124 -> 1.39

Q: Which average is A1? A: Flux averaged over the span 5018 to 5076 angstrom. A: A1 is 19.6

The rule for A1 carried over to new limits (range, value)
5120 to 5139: 15.6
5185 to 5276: 16.2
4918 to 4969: 15.1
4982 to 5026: 17.8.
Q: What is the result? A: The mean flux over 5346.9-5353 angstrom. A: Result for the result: 22.2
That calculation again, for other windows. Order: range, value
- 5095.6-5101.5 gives 18.9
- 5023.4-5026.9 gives 18.3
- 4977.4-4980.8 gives 14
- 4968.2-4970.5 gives 15.7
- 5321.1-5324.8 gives 17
